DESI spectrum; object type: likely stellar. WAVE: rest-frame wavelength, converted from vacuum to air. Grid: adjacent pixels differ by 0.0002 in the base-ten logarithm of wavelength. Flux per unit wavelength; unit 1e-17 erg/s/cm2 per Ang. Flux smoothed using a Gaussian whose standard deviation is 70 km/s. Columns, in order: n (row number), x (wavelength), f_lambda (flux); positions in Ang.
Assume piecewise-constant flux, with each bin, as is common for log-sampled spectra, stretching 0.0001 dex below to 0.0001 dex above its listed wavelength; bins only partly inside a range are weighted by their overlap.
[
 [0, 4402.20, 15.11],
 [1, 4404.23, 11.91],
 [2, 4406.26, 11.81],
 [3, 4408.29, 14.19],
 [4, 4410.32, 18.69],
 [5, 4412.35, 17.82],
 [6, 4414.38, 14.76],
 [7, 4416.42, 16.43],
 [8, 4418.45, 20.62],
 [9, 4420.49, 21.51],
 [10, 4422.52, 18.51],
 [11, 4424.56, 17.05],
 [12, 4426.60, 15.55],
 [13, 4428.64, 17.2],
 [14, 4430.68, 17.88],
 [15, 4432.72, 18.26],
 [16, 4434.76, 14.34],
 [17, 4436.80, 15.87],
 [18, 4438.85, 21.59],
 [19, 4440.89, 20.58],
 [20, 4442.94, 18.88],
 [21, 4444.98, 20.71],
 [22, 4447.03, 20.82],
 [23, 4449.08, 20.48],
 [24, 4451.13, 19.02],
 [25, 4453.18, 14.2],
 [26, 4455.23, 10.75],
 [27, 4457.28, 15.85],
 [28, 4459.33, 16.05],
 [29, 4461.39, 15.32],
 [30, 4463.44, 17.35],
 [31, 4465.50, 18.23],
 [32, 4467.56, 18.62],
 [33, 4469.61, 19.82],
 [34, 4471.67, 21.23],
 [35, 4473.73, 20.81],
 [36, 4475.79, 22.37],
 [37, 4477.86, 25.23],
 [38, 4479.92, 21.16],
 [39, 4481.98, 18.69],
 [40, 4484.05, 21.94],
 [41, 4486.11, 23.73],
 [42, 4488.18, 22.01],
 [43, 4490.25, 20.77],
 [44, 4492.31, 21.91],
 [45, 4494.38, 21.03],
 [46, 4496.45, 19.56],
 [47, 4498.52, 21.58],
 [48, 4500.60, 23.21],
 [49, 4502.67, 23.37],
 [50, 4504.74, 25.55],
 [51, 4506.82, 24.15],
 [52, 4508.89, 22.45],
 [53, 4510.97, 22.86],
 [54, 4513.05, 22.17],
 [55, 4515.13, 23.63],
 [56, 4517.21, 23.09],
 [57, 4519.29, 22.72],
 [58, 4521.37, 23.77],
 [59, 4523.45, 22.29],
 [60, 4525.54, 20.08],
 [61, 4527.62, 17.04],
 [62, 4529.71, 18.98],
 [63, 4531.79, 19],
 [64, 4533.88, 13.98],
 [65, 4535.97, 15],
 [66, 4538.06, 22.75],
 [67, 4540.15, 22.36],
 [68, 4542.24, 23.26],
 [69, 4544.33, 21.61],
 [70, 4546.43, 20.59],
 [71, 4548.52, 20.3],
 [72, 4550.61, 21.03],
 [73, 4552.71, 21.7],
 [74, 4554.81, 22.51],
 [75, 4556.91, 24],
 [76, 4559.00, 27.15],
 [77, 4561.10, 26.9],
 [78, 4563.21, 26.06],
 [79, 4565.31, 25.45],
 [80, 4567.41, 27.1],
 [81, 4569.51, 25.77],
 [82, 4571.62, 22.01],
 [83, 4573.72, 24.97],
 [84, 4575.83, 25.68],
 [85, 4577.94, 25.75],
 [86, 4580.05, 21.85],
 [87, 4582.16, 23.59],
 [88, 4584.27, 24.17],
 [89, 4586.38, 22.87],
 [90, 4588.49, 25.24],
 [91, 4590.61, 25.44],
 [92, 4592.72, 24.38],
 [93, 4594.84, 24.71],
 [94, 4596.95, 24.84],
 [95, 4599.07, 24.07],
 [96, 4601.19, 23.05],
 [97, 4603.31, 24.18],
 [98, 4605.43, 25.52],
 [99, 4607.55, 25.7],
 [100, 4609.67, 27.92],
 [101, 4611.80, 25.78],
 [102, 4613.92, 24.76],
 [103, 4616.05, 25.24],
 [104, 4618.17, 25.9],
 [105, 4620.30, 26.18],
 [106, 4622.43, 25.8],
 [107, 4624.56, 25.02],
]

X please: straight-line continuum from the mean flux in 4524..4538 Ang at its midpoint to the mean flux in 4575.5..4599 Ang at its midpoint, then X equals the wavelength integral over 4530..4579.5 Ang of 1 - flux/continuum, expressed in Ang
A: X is -4.98 Ang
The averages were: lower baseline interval 17.9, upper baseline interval 24.4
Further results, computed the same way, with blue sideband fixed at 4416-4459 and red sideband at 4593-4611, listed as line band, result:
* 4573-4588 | -0.1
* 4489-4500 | -0.4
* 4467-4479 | -1.2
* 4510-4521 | -0.9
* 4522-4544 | 2.4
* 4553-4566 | -1.1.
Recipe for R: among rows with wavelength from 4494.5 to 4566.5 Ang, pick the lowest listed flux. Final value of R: 13.98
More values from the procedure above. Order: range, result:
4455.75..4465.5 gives 15.32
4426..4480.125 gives 10.75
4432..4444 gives 14.34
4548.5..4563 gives 20.3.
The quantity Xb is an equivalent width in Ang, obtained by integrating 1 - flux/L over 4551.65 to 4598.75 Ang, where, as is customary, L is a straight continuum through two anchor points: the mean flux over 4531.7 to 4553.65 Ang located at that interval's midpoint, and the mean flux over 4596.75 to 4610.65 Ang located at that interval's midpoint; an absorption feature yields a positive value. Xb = -4.0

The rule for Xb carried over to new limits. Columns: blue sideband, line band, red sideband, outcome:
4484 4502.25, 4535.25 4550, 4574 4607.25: 1.4 Ang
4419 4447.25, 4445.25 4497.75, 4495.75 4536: 0.9 Ang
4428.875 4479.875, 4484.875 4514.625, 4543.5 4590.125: -2.5 Ang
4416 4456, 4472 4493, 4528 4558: -3.0 Ang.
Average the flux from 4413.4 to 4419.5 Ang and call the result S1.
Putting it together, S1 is 17.3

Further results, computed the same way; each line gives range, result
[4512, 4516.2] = 22.9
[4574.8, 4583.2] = 24.2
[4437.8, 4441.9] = 21.1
